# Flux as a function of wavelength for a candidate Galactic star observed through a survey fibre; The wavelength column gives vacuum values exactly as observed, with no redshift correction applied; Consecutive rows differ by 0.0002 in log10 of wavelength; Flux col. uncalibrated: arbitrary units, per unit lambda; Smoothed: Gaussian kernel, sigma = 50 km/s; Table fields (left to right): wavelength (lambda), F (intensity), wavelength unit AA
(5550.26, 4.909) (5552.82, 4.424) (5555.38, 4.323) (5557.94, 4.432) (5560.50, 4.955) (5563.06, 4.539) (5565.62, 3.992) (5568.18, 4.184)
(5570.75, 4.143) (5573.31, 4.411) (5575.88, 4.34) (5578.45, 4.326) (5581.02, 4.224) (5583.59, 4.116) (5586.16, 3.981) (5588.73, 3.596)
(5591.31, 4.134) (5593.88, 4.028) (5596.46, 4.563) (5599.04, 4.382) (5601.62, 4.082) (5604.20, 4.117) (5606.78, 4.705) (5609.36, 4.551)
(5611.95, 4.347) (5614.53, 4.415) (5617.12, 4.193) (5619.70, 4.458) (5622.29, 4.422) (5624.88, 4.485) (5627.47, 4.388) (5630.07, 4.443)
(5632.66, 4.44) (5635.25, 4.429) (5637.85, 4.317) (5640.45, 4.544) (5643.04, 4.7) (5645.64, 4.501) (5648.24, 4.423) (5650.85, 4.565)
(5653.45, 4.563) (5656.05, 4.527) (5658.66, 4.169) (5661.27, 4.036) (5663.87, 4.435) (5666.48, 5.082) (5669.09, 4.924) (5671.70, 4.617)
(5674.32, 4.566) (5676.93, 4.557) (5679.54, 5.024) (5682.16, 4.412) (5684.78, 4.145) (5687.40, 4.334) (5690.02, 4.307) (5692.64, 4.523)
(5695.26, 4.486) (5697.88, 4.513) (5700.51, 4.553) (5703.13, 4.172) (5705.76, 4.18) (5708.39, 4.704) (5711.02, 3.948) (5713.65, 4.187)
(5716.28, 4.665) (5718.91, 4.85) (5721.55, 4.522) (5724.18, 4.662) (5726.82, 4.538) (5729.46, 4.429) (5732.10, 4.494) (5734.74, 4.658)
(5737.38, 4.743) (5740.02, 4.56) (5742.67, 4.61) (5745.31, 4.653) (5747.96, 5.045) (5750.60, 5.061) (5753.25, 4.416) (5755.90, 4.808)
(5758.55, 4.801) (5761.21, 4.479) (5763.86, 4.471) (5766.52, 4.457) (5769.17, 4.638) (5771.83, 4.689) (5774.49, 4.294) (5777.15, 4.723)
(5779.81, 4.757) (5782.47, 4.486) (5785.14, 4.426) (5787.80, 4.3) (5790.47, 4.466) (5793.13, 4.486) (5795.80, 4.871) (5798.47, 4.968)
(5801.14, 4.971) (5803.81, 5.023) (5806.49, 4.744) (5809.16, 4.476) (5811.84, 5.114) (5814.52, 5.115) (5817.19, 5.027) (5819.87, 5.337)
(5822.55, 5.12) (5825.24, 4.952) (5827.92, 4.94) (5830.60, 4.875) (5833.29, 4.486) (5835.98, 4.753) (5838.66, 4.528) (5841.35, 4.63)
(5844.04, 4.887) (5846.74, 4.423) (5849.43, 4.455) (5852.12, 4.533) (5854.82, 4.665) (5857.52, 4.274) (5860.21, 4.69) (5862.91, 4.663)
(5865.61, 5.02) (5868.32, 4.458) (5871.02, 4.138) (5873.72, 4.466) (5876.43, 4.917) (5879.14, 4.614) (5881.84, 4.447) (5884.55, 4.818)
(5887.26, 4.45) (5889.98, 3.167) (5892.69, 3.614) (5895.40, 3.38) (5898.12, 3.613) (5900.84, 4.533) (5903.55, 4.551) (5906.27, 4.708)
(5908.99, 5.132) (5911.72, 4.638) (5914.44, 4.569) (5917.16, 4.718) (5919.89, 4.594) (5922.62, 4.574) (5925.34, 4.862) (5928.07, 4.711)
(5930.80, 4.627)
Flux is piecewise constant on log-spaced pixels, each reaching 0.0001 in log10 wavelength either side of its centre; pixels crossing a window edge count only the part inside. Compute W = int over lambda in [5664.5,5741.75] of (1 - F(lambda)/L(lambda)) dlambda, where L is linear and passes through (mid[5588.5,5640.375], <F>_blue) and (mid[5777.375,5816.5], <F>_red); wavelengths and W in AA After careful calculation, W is 0.1 AA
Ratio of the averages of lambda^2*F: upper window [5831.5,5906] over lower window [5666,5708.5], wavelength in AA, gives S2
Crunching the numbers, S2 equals 1.04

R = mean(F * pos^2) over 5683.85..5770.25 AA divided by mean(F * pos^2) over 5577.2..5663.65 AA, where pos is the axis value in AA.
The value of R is 1.1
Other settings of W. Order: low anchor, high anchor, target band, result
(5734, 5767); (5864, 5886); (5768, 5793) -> 0.7 AA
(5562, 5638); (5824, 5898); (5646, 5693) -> -1.9 AA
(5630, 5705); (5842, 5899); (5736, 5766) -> -1.7 AA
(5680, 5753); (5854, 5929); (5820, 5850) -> -1.9 AA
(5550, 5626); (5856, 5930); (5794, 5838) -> -4.9 AA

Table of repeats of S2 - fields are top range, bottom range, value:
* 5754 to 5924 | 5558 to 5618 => 1.17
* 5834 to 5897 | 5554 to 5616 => 1.14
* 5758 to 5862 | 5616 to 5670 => 1.11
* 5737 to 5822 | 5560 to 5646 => 1.16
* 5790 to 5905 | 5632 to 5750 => 1.07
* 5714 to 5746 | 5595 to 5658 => 1.08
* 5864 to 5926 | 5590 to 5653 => 1.11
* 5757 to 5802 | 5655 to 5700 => 1.06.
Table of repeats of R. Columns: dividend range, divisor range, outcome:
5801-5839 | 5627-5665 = 1.18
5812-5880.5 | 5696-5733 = 1.11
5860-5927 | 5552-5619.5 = 1.15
